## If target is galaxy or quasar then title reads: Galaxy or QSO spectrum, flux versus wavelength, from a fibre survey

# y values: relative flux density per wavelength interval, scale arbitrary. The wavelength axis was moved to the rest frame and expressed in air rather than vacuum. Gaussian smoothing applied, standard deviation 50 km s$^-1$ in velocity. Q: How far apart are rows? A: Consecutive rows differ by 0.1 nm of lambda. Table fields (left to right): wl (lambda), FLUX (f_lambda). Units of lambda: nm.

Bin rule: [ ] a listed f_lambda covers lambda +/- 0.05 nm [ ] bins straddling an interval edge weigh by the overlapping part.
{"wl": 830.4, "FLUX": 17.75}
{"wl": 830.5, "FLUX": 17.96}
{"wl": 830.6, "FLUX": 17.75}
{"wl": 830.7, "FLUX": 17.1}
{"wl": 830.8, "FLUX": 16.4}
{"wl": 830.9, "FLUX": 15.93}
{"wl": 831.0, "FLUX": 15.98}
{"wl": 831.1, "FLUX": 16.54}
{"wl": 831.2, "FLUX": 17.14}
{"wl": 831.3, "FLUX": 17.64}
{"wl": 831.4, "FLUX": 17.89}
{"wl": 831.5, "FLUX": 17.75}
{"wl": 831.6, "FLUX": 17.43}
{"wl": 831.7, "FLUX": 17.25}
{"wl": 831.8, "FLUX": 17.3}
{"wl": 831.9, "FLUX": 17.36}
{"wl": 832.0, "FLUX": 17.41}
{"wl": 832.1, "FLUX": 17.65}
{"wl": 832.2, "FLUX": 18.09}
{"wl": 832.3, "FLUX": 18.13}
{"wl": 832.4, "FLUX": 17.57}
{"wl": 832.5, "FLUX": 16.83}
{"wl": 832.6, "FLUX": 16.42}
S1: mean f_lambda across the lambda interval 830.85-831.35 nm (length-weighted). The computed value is 16.6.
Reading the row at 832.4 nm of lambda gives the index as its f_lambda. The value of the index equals 17.57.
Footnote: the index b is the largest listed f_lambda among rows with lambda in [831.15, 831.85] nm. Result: 17.89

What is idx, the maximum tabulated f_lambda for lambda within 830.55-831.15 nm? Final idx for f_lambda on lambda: 17.75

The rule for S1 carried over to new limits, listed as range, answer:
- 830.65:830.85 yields 16.8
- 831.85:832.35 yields 17.7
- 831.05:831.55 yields 17.4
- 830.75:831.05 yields 16.1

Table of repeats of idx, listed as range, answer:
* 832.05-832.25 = 18.09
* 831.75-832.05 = 17.41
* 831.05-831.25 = 17.14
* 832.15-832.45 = 18.13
